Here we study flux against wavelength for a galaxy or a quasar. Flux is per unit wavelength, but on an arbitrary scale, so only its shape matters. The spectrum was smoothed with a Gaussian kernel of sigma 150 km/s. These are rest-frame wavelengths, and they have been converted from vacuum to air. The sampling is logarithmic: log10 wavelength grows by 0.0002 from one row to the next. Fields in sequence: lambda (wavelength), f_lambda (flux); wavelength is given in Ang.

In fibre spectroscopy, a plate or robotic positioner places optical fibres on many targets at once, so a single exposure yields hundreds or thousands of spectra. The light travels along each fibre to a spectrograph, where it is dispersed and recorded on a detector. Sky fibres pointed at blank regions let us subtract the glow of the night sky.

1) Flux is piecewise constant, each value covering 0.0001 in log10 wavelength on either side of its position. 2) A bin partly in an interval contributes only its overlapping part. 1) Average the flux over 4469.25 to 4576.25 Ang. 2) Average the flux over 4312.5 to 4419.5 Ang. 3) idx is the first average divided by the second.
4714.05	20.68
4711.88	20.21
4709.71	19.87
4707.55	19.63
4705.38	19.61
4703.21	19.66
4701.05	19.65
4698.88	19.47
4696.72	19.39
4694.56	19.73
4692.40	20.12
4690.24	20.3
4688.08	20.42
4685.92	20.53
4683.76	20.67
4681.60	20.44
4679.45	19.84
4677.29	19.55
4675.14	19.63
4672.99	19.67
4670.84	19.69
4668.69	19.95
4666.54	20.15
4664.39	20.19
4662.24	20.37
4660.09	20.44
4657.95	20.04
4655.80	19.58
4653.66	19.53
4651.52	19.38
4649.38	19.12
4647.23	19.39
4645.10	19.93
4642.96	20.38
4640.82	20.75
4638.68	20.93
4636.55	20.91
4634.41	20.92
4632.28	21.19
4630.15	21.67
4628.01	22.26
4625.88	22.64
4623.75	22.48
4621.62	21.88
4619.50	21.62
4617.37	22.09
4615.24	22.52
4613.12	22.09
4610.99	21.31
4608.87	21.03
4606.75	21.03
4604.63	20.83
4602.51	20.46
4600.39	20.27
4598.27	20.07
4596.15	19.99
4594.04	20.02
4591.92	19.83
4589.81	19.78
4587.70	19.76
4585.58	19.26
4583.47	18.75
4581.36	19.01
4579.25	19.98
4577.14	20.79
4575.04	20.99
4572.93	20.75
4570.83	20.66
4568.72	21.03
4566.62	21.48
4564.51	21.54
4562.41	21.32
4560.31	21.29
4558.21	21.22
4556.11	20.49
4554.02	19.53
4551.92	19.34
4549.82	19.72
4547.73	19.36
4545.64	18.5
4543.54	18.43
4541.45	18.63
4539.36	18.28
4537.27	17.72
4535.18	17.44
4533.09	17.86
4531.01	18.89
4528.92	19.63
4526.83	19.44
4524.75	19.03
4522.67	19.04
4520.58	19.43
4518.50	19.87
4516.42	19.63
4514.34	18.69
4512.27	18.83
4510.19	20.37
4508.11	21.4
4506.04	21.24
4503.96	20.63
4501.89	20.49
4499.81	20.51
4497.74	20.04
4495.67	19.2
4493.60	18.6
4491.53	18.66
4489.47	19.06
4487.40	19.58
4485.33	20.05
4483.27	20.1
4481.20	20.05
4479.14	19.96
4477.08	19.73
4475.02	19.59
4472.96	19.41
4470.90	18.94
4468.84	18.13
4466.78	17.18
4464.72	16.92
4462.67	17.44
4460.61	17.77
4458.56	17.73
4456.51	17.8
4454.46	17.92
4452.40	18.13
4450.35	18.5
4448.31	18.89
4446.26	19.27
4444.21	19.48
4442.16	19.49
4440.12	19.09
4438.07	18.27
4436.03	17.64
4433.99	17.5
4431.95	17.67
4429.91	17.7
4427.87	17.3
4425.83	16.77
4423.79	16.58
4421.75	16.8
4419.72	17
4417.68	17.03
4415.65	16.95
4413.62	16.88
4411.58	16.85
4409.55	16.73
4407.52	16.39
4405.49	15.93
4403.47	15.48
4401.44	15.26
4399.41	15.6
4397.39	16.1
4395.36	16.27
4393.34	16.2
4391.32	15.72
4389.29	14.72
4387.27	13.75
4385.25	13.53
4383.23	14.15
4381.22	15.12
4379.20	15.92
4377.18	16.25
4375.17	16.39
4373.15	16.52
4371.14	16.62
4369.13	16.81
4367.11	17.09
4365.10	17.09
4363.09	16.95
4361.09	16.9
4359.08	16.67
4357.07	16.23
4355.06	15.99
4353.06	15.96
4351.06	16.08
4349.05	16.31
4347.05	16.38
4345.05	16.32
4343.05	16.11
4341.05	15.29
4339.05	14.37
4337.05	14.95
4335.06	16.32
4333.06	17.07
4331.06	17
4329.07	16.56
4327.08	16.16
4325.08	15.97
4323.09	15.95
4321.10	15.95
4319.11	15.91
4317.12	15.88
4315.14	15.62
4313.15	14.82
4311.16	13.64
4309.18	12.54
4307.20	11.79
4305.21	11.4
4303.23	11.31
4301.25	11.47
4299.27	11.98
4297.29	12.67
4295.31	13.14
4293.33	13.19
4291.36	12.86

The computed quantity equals 1.23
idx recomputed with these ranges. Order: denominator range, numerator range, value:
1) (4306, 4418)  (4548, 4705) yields 1.29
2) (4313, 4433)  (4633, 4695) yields 1.24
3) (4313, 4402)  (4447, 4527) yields 1.20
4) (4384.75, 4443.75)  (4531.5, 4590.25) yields 1.19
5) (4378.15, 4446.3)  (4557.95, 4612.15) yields 1.23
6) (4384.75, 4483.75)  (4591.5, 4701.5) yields 1.18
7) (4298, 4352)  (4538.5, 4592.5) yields 1.34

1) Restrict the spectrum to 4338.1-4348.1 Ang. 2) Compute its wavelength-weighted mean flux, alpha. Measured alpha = 15.7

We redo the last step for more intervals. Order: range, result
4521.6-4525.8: 19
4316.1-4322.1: 15.9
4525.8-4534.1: 19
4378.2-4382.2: 15.5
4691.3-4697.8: 19.8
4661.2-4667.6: 20.2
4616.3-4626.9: 22.1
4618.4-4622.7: 21.8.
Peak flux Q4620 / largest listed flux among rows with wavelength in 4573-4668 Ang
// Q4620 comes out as 22.64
